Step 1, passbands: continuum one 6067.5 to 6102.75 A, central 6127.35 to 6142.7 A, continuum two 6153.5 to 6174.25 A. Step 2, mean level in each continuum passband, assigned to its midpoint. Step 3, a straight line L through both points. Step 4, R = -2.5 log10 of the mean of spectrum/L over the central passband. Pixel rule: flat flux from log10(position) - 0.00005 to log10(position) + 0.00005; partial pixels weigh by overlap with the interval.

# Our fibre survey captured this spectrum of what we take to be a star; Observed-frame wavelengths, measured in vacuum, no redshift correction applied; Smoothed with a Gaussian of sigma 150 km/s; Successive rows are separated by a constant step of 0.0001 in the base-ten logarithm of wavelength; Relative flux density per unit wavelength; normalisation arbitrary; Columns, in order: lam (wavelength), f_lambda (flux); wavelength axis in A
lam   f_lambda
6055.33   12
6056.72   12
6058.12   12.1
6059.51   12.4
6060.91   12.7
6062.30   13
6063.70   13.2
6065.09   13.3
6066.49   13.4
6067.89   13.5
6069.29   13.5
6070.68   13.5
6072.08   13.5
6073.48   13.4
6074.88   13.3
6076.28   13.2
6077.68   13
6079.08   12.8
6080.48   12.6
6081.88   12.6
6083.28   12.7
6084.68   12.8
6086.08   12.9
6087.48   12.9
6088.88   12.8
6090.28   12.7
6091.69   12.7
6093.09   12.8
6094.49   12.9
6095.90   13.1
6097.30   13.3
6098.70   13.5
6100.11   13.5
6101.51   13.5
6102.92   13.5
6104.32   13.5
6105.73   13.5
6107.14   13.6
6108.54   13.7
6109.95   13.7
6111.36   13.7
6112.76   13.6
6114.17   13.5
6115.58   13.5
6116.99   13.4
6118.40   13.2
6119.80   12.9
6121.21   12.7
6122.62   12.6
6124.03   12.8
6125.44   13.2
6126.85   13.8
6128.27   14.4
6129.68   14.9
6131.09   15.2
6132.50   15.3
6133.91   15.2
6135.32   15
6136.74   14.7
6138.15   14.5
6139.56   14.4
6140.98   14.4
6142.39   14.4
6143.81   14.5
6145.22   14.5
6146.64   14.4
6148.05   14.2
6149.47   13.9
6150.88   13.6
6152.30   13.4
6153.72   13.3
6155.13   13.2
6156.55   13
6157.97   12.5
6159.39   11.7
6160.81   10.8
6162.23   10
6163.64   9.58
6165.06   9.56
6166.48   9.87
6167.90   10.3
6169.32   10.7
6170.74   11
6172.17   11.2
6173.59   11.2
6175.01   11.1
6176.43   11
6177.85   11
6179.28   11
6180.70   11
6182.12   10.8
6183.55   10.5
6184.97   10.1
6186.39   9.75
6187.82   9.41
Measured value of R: -0.24 mag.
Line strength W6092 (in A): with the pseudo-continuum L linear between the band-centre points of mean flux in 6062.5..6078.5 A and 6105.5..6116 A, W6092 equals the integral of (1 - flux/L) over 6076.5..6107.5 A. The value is 1.0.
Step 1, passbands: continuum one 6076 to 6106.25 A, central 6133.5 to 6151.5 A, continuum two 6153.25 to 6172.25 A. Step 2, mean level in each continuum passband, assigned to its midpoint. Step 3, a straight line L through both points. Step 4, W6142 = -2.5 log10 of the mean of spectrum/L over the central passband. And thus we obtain -0.23 mag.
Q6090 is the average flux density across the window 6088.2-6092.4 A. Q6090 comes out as 12.7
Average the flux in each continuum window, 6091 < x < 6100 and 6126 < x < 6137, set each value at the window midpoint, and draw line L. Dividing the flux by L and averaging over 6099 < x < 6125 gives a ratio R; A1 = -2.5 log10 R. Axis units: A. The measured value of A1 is 0.039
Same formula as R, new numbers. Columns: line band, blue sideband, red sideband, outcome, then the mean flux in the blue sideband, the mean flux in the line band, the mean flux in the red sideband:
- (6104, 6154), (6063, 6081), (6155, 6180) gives -0.17 mag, 13.2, 13.9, 11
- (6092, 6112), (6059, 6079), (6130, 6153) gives 0.03 mag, 13.2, 13.4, 14.5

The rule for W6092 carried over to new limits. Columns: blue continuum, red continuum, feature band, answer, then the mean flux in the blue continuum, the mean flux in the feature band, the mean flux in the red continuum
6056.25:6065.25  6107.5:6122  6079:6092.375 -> 0.26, 12.7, 12.7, 13.4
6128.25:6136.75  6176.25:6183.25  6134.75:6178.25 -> 1.70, 15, 12.5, 10.9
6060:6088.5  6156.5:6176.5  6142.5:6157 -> -3.35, 13.1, 13.8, 10.8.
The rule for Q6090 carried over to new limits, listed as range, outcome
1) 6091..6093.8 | 12.8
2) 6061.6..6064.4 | 13.1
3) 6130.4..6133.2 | 15.3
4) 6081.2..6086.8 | 12.8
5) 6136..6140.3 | 14.5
